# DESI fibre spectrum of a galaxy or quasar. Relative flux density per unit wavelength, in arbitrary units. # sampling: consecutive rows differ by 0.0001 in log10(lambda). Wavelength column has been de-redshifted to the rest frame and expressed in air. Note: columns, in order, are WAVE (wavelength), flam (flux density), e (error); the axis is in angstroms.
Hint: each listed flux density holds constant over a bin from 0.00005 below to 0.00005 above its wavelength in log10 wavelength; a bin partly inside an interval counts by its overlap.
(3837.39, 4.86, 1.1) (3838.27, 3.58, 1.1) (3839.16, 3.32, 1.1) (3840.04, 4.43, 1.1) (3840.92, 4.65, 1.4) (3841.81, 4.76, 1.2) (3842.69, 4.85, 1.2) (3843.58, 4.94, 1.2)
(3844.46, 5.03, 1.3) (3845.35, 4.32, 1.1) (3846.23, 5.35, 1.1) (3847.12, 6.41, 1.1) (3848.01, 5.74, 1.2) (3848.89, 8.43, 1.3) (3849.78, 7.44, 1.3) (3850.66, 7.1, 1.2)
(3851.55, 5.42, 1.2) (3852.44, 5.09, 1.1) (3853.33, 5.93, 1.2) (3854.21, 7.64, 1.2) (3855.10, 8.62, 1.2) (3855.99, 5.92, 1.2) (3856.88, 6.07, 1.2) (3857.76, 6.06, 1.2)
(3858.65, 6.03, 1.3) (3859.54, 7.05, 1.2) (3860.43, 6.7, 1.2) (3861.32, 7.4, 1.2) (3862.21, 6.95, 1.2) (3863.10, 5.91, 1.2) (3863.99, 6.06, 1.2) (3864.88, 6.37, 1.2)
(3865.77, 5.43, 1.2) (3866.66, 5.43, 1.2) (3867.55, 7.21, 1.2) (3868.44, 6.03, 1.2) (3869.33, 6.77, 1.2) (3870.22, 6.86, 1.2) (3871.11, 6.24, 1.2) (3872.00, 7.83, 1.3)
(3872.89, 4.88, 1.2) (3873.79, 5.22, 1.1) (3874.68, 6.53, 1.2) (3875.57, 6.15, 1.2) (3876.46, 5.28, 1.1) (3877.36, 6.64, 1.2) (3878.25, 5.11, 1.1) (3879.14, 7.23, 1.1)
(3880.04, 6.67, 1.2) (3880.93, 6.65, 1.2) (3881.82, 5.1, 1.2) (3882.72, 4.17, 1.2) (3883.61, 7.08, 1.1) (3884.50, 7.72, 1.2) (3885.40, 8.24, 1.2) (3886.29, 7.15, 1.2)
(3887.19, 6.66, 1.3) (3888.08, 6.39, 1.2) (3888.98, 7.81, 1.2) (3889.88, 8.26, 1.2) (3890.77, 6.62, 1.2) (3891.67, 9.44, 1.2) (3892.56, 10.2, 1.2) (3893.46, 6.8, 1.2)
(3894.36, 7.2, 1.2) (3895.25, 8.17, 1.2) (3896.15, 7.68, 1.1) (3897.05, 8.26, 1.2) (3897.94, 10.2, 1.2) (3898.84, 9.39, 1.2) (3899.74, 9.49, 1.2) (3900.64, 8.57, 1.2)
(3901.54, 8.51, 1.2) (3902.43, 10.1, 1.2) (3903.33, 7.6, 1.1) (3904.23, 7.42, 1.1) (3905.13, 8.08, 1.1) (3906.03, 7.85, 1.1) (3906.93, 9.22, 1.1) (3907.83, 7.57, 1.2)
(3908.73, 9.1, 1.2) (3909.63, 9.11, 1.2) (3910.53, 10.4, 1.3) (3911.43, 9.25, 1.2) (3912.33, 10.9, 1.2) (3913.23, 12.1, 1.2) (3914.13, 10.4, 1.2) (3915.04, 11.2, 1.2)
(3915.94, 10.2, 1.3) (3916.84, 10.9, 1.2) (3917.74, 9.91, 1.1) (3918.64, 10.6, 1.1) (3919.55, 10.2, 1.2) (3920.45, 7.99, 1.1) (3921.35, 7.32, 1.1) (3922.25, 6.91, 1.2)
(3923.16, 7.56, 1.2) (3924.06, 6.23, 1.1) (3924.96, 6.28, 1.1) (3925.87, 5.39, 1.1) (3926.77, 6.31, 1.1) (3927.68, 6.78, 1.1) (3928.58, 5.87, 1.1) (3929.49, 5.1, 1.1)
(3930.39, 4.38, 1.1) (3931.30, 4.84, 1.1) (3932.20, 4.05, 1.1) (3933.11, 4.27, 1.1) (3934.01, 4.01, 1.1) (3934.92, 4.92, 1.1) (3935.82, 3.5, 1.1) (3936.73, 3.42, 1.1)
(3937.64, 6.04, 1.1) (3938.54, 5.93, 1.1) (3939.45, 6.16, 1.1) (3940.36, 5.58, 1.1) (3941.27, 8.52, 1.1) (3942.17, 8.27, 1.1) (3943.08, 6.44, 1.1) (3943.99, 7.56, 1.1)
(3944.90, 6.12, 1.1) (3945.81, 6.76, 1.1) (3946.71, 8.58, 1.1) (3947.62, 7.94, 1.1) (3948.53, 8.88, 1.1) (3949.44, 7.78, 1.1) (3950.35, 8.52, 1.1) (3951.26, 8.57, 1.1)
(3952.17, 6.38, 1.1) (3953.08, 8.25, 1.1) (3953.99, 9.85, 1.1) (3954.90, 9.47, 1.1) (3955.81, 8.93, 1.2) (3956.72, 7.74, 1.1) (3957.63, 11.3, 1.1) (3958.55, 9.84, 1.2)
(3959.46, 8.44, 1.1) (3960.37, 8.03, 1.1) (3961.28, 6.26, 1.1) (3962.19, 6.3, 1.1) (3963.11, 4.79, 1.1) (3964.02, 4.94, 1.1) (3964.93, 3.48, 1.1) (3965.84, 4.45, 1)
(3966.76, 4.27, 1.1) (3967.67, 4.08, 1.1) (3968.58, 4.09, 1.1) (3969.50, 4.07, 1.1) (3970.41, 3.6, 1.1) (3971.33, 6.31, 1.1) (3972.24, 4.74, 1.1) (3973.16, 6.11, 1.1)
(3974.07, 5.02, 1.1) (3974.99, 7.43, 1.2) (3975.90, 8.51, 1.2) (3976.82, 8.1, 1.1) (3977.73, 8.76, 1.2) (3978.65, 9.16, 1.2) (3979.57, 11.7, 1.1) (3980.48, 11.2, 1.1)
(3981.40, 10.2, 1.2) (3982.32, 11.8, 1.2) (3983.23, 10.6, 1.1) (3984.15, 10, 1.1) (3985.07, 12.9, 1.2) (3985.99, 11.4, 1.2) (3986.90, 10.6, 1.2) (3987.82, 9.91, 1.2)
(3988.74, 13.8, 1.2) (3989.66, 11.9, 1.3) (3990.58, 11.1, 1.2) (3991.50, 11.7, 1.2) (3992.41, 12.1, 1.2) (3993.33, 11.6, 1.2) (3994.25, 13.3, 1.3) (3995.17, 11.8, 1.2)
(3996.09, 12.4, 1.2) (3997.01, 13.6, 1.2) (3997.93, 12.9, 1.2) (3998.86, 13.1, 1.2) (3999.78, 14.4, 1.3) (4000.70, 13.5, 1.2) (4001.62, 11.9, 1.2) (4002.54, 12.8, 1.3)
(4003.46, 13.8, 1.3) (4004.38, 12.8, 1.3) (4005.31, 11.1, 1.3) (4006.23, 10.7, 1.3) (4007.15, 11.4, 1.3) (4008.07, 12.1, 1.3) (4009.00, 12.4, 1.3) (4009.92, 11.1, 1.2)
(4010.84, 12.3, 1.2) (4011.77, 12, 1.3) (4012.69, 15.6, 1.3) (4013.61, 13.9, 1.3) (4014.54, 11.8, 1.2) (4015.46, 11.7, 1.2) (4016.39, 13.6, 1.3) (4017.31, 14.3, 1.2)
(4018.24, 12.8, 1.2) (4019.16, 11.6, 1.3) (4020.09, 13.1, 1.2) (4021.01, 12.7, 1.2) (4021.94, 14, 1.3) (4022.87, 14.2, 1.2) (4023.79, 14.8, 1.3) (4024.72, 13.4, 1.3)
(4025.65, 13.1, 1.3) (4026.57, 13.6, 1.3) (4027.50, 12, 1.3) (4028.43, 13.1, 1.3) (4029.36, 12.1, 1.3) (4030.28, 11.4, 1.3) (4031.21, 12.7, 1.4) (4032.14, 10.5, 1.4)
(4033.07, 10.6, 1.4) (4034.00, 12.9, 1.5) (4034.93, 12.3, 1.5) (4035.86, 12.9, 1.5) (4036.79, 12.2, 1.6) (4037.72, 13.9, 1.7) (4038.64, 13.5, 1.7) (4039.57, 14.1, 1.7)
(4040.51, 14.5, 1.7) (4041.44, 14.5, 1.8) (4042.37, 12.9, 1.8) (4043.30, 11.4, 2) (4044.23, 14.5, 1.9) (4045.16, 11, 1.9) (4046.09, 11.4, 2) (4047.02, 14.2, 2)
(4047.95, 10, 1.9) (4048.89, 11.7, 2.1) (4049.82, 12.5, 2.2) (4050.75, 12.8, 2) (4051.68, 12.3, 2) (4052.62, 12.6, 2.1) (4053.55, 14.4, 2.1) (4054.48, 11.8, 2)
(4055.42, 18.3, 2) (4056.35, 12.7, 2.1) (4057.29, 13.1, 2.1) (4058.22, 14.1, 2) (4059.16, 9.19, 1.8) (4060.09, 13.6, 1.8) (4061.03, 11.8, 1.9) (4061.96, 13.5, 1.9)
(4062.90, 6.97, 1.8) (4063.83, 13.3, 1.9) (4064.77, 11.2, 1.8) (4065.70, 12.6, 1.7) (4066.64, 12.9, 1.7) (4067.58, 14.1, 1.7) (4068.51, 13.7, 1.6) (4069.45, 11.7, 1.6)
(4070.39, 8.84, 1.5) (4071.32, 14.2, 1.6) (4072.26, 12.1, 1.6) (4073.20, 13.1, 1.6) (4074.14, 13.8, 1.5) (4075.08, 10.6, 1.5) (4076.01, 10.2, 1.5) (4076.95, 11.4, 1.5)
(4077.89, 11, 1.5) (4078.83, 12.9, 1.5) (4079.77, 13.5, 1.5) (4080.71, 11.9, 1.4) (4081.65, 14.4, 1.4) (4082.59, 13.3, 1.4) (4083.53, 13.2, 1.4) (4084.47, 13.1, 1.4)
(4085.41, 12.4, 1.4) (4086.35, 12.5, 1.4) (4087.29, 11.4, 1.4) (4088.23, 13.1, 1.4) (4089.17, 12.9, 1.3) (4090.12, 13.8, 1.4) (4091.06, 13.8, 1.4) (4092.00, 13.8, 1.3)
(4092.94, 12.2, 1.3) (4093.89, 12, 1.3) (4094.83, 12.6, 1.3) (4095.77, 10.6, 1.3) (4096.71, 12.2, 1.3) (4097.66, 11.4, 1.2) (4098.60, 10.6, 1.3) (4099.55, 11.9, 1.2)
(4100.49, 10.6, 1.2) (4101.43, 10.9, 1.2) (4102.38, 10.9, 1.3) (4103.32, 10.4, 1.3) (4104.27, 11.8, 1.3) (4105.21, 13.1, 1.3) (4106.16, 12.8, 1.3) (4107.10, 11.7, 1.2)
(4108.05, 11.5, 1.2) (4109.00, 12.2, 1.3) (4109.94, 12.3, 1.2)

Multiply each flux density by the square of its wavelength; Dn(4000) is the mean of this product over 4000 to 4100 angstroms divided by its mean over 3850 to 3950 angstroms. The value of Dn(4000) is 1.9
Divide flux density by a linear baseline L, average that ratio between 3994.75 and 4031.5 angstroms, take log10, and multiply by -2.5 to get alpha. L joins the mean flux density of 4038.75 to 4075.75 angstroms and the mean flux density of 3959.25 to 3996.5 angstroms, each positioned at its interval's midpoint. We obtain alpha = -0.23 mag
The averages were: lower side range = 8.56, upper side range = 12.6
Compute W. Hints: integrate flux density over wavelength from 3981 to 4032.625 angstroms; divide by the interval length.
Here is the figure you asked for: 12.4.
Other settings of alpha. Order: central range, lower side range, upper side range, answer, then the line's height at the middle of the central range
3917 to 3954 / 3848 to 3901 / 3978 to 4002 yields 0.37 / 9.52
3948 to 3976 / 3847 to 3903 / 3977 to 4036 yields 0.47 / 10.5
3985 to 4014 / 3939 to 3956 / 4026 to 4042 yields -0.15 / 10.8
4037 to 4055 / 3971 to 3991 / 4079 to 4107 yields -0.15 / 11.2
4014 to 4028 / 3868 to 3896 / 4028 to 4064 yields -0.12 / 11.7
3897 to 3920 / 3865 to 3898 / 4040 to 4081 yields -0.23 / 7.71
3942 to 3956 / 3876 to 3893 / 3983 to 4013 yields 0.24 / 9.94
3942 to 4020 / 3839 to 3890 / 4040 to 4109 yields 0.00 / 9.64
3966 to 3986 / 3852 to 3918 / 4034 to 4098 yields 0.29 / 10.1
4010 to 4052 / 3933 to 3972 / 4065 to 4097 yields -0.25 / 10.2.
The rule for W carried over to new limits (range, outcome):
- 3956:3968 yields 6.53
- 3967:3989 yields 8.42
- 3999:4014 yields 12.6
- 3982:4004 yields 12.2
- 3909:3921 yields 10.2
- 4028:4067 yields 12.6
